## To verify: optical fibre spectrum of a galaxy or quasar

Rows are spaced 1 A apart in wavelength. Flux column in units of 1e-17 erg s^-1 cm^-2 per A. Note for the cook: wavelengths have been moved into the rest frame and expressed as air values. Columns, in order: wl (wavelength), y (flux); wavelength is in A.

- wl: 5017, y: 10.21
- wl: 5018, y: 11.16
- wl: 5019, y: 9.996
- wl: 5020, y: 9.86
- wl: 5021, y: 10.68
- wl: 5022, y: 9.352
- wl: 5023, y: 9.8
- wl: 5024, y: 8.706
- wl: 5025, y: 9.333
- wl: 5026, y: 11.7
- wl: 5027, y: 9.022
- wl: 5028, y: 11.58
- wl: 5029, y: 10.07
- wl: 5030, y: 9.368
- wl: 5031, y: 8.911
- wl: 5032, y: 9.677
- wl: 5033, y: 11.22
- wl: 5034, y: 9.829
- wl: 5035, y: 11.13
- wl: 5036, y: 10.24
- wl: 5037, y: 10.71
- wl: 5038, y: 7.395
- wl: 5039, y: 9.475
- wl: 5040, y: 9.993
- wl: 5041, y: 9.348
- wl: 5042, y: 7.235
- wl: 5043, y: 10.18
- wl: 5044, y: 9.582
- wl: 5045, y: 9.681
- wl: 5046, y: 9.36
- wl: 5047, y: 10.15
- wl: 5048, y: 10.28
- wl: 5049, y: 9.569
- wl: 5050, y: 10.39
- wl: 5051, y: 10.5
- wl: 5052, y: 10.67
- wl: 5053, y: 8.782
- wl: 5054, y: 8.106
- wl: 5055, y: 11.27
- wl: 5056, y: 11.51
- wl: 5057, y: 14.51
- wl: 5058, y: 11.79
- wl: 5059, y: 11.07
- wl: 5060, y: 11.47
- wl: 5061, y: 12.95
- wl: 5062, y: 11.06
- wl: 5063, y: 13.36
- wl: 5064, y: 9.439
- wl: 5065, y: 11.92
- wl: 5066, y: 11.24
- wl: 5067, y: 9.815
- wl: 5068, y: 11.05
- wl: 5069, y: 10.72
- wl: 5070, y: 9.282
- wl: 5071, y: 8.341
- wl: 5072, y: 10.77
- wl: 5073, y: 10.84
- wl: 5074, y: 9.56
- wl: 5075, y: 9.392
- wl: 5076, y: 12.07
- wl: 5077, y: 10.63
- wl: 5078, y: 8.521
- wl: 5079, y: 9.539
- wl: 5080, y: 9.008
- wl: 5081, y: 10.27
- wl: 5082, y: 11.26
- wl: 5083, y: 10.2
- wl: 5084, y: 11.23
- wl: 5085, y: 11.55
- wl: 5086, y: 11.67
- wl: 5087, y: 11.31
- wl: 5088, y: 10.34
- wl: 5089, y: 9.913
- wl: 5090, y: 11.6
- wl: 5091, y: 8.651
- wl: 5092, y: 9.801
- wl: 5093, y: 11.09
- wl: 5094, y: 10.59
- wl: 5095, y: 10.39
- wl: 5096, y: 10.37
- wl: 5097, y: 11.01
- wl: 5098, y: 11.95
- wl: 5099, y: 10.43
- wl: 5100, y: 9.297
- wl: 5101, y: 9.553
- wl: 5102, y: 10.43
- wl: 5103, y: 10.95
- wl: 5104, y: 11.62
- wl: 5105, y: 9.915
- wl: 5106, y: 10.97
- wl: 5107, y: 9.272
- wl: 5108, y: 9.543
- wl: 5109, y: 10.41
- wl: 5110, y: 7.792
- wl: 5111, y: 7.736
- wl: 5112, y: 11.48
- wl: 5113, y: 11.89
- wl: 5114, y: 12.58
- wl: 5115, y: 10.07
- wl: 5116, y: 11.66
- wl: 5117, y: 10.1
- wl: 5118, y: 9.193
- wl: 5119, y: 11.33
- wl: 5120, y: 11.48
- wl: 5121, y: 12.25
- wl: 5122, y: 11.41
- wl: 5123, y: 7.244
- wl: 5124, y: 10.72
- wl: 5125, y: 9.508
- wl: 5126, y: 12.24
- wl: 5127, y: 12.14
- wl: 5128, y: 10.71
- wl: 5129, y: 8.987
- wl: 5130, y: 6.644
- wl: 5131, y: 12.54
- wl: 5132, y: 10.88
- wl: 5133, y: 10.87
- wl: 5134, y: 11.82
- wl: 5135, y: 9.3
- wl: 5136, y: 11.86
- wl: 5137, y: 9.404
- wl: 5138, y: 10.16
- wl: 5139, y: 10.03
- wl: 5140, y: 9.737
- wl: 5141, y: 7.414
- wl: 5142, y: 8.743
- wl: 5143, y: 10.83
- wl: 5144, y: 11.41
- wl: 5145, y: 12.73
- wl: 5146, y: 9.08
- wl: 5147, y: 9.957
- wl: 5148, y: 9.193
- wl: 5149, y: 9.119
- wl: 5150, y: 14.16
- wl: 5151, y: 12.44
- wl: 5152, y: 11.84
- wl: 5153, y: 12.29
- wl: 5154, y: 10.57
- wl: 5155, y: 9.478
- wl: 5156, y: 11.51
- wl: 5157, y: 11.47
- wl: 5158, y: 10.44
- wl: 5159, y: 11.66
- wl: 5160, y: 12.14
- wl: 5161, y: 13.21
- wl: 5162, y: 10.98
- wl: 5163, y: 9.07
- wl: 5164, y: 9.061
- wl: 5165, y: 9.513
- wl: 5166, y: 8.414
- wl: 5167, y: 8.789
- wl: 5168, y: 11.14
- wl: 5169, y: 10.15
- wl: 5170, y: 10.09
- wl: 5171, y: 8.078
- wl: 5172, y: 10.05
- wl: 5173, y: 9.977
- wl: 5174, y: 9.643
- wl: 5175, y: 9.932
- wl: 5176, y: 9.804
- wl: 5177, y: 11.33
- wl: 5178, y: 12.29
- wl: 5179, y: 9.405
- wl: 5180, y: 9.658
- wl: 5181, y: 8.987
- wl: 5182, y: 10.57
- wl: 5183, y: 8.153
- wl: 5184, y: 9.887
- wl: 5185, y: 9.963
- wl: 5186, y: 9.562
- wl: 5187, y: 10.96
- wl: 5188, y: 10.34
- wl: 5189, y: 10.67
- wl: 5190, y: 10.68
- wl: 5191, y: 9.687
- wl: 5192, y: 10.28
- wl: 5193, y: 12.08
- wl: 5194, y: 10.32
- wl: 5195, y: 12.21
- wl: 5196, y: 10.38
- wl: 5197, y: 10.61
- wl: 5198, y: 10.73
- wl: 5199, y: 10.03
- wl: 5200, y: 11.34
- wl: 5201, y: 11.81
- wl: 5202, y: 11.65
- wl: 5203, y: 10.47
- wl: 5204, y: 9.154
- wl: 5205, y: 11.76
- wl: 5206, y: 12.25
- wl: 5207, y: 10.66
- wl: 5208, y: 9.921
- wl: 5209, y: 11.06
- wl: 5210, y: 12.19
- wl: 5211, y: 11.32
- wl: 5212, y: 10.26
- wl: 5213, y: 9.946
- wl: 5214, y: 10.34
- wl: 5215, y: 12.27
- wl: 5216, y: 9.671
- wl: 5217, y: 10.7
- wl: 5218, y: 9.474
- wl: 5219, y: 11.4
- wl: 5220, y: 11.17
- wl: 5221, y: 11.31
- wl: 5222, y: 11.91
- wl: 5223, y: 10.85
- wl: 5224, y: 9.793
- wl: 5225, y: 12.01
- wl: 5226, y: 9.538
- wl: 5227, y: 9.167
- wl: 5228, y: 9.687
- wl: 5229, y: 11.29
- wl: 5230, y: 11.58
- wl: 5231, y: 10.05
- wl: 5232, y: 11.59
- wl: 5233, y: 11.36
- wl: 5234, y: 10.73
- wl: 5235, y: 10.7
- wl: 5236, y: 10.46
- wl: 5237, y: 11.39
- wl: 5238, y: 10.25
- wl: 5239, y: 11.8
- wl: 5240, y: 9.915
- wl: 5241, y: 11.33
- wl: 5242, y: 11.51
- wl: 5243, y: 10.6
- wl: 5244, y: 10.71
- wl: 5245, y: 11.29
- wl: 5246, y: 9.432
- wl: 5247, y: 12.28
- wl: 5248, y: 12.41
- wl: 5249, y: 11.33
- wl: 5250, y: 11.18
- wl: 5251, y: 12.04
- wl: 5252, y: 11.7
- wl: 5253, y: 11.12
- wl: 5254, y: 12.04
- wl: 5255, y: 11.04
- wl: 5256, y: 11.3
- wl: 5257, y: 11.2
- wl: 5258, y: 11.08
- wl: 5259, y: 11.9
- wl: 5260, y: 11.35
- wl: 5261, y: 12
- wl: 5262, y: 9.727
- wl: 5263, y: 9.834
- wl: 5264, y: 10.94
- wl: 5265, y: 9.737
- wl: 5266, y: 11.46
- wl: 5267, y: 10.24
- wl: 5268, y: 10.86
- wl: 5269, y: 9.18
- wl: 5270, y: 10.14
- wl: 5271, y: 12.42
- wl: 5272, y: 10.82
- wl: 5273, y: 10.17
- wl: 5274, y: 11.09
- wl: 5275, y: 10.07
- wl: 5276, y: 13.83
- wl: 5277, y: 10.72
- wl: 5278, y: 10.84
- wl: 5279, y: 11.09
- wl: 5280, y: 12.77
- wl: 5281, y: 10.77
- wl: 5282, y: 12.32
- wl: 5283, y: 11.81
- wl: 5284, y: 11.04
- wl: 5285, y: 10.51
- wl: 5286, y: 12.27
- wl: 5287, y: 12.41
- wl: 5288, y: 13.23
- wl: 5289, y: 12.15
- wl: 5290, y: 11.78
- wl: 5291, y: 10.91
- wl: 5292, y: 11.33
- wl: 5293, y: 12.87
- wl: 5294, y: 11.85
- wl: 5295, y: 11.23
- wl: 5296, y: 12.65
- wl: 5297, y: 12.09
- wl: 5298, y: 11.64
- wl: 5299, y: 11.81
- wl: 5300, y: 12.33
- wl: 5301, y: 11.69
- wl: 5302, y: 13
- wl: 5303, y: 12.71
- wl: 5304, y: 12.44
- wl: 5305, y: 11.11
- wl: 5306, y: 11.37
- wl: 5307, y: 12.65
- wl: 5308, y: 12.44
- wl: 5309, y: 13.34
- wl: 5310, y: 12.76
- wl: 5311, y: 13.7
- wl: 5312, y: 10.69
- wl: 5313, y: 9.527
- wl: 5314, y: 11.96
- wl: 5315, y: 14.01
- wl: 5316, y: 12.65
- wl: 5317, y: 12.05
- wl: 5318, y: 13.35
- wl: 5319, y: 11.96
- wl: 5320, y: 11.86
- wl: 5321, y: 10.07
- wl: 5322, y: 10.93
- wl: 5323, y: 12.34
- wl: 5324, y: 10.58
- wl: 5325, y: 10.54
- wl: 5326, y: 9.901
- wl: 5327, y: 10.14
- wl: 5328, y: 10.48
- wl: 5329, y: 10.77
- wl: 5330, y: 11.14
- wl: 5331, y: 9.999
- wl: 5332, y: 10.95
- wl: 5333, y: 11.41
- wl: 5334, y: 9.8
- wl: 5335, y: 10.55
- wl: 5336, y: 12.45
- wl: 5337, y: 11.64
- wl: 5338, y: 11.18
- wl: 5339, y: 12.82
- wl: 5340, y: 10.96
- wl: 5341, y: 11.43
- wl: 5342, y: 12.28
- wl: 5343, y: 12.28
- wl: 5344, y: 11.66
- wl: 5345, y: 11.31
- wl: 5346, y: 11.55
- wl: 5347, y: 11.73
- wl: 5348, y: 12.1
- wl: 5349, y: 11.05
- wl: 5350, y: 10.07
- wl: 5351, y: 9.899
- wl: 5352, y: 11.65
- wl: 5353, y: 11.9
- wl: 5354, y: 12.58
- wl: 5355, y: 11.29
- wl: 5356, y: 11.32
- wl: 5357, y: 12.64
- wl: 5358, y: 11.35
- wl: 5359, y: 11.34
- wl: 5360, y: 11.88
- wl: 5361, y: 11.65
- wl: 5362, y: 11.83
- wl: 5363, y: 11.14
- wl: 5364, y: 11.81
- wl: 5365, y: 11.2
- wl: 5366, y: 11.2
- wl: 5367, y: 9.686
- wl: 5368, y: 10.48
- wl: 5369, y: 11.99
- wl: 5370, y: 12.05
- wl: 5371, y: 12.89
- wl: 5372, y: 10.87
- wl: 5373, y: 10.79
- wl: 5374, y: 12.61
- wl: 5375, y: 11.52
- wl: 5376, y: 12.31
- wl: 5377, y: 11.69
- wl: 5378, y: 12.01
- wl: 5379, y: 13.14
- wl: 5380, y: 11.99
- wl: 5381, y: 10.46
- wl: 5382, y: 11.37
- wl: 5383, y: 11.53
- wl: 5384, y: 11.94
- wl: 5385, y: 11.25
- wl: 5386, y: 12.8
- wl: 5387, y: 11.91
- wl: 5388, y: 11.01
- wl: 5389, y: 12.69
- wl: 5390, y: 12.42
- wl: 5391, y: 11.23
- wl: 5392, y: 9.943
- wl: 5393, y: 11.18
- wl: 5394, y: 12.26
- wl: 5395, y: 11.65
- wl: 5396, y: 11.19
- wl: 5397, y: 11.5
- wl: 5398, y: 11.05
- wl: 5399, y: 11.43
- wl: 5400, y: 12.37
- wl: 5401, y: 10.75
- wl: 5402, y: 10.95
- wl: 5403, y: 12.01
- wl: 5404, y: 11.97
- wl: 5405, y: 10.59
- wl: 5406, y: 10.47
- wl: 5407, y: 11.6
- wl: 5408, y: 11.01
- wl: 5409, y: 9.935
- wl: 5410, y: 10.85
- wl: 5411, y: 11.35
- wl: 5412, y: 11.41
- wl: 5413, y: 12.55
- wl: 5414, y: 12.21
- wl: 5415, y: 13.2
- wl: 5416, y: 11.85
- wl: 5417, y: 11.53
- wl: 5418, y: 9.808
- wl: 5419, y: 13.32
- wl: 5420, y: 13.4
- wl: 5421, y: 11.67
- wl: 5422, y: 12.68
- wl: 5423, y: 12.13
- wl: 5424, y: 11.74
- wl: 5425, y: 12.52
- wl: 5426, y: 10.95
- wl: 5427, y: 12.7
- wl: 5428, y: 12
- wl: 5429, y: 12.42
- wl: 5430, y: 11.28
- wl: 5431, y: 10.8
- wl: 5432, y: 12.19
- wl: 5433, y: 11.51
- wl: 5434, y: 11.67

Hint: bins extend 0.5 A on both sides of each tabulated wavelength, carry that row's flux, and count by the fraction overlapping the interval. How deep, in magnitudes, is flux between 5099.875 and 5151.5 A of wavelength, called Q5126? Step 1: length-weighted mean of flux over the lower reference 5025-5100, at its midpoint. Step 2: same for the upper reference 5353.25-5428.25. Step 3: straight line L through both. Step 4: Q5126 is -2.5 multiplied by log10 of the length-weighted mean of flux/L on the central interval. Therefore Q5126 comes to 0.02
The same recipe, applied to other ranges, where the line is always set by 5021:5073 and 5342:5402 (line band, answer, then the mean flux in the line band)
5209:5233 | 0.018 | 10.8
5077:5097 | 0.002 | 10.4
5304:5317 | -0.080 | 12.2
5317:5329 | 0.023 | 11.1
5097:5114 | 0.021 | 10.3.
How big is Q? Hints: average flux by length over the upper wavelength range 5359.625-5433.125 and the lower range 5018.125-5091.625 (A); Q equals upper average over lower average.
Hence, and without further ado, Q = 1.13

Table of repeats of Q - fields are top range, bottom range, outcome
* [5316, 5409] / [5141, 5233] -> 1.08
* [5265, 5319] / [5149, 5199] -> 1.12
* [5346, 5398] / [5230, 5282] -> 1.04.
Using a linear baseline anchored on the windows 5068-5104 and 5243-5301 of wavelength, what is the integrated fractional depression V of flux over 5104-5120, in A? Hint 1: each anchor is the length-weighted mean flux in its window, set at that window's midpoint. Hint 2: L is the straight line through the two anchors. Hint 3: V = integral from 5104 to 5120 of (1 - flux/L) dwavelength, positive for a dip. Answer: 0.3 A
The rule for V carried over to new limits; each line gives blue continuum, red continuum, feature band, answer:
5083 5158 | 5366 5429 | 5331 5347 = 0.0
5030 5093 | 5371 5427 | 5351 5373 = 0.0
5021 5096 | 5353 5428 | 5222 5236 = 0.4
